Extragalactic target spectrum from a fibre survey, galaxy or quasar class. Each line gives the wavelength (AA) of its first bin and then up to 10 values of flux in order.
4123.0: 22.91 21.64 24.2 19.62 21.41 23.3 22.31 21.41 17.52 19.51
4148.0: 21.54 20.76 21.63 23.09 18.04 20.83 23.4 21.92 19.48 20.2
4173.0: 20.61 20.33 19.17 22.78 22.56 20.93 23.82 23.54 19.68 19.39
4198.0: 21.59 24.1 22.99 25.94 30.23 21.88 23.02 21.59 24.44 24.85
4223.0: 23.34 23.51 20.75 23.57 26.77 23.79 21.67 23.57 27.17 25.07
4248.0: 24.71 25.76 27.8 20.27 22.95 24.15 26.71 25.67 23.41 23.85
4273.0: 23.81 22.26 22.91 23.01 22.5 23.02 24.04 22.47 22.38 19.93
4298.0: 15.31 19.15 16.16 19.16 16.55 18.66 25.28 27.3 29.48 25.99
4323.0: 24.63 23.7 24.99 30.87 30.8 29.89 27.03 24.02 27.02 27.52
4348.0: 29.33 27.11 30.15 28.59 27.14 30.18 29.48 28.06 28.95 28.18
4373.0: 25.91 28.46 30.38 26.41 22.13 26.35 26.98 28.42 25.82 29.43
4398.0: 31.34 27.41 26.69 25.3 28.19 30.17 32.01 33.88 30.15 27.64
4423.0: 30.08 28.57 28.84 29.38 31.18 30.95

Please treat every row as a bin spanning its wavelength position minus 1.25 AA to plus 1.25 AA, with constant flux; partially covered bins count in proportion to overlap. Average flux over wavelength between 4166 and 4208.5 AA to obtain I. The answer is 22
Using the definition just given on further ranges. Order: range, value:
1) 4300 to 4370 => 26.1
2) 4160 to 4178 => 20.8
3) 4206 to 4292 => 24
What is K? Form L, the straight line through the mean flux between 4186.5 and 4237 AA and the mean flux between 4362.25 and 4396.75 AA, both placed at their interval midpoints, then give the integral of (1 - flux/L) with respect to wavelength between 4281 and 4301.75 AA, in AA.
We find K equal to 3.4 AA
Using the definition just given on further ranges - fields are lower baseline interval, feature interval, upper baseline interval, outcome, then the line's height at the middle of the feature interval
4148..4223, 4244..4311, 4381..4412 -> 5.6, 24.4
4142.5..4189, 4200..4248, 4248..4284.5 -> -3.0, 22.7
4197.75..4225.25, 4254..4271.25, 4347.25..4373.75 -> 1.1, 25.6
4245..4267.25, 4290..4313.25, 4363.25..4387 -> 5.9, 25.7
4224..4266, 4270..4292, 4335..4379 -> 2.1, 25.5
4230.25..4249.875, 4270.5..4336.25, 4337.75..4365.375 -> 8.3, 26.5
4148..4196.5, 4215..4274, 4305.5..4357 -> -1.7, 23.5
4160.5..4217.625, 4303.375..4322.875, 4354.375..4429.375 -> 2.3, 26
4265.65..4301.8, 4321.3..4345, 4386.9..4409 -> -2.4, 24.5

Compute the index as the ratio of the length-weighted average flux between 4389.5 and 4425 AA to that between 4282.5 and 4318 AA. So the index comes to 1.37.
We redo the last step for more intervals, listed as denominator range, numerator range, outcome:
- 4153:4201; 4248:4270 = 1.15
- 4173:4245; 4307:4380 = 1.17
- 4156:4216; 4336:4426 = 1.28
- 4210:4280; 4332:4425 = 1.18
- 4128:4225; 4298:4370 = 1.18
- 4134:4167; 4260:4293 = 1.12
